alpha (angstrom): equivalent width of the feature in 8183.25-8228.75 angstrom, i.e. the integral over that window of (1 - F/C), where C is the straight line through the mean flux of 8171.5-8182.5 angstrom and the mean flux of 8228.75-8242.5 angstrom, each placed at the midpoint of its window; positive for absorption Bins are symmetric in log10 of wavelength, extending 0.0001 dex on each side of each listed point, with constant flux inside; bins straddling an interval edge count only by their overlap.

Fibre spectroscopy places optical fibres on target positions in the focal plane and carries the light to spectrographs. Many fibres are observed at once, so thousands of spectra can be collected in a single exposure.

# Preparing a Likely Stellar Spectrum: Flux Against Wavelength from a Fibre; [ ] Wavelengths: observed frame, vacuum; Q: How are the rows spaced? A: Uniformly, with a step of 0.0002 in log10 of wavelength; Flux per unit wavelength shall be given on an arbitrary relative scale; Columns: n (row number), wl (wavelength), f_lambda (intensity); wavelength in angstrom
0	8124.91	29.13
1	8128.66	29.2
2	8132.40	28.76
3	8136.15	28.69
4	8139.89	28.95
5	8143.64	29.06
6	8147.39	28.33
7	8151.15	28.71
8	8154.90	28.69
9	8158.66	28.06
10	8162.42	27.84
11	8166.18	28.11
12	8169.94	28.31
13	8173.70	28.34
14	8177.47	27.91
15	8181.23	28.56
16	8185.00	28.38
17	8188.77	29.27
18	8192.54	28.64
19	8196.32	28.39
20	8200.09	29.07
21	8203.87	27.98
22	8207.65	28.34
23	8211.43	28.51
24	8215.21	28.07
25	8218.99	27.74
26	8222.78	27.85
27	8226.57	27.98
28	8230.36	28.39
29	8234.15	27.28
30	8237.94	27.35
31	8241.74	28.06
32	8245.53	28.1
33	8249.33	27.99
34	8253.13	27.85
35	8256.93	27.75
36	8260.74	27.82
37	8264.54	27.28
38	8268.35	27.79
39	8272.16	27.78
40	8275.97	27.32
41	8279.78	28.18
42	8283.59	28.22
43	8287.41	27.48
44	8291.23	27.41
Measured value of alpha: -0.6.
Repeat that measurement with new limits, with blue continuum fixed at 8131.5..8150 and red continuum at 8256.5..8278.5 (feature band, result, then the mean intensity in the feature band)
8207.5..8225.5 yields 0.00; 28.1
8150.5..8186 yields 0.29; 28.3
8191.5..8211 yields -0.18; 28.5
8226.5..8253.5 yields 0.00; 27.9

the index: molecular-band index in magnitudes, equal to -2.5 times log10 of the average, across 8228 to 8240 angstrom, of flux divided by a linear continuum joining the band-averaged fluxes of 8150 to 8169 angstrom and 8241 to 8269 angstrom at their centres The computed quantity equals 0.01 mag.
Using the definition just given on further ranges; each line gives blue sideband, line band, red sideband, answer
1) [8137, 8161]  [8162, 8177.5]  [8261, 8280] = 0.01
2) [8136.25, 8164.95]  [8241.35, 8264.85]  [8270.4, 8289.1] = 0.00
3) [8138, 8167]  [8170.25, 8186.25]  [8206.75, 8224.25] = 0.00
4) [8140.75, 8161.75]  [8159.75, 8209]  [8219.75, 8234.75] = -0.01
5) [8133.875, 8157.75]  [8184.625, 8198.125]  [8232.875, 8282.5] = -0.01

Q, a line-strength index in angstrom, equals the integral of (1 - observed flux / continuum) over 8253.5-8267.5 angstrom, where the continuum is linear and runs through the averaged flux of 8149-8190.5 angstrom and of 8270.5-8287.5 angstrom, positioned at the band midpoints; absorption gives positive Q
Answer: 0.14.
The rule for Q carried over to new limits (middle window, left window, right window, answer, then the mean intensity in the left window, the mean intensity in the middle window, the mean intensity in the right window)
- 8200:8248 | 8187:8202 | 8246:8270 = 0.5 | 28.8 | 28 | 27.8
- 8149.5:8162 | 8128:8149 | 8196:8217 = 0.1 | 28.8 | 28.4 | 28.4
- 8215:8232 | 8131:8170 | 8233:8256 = 0.0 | 28.5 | 28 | 27.8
